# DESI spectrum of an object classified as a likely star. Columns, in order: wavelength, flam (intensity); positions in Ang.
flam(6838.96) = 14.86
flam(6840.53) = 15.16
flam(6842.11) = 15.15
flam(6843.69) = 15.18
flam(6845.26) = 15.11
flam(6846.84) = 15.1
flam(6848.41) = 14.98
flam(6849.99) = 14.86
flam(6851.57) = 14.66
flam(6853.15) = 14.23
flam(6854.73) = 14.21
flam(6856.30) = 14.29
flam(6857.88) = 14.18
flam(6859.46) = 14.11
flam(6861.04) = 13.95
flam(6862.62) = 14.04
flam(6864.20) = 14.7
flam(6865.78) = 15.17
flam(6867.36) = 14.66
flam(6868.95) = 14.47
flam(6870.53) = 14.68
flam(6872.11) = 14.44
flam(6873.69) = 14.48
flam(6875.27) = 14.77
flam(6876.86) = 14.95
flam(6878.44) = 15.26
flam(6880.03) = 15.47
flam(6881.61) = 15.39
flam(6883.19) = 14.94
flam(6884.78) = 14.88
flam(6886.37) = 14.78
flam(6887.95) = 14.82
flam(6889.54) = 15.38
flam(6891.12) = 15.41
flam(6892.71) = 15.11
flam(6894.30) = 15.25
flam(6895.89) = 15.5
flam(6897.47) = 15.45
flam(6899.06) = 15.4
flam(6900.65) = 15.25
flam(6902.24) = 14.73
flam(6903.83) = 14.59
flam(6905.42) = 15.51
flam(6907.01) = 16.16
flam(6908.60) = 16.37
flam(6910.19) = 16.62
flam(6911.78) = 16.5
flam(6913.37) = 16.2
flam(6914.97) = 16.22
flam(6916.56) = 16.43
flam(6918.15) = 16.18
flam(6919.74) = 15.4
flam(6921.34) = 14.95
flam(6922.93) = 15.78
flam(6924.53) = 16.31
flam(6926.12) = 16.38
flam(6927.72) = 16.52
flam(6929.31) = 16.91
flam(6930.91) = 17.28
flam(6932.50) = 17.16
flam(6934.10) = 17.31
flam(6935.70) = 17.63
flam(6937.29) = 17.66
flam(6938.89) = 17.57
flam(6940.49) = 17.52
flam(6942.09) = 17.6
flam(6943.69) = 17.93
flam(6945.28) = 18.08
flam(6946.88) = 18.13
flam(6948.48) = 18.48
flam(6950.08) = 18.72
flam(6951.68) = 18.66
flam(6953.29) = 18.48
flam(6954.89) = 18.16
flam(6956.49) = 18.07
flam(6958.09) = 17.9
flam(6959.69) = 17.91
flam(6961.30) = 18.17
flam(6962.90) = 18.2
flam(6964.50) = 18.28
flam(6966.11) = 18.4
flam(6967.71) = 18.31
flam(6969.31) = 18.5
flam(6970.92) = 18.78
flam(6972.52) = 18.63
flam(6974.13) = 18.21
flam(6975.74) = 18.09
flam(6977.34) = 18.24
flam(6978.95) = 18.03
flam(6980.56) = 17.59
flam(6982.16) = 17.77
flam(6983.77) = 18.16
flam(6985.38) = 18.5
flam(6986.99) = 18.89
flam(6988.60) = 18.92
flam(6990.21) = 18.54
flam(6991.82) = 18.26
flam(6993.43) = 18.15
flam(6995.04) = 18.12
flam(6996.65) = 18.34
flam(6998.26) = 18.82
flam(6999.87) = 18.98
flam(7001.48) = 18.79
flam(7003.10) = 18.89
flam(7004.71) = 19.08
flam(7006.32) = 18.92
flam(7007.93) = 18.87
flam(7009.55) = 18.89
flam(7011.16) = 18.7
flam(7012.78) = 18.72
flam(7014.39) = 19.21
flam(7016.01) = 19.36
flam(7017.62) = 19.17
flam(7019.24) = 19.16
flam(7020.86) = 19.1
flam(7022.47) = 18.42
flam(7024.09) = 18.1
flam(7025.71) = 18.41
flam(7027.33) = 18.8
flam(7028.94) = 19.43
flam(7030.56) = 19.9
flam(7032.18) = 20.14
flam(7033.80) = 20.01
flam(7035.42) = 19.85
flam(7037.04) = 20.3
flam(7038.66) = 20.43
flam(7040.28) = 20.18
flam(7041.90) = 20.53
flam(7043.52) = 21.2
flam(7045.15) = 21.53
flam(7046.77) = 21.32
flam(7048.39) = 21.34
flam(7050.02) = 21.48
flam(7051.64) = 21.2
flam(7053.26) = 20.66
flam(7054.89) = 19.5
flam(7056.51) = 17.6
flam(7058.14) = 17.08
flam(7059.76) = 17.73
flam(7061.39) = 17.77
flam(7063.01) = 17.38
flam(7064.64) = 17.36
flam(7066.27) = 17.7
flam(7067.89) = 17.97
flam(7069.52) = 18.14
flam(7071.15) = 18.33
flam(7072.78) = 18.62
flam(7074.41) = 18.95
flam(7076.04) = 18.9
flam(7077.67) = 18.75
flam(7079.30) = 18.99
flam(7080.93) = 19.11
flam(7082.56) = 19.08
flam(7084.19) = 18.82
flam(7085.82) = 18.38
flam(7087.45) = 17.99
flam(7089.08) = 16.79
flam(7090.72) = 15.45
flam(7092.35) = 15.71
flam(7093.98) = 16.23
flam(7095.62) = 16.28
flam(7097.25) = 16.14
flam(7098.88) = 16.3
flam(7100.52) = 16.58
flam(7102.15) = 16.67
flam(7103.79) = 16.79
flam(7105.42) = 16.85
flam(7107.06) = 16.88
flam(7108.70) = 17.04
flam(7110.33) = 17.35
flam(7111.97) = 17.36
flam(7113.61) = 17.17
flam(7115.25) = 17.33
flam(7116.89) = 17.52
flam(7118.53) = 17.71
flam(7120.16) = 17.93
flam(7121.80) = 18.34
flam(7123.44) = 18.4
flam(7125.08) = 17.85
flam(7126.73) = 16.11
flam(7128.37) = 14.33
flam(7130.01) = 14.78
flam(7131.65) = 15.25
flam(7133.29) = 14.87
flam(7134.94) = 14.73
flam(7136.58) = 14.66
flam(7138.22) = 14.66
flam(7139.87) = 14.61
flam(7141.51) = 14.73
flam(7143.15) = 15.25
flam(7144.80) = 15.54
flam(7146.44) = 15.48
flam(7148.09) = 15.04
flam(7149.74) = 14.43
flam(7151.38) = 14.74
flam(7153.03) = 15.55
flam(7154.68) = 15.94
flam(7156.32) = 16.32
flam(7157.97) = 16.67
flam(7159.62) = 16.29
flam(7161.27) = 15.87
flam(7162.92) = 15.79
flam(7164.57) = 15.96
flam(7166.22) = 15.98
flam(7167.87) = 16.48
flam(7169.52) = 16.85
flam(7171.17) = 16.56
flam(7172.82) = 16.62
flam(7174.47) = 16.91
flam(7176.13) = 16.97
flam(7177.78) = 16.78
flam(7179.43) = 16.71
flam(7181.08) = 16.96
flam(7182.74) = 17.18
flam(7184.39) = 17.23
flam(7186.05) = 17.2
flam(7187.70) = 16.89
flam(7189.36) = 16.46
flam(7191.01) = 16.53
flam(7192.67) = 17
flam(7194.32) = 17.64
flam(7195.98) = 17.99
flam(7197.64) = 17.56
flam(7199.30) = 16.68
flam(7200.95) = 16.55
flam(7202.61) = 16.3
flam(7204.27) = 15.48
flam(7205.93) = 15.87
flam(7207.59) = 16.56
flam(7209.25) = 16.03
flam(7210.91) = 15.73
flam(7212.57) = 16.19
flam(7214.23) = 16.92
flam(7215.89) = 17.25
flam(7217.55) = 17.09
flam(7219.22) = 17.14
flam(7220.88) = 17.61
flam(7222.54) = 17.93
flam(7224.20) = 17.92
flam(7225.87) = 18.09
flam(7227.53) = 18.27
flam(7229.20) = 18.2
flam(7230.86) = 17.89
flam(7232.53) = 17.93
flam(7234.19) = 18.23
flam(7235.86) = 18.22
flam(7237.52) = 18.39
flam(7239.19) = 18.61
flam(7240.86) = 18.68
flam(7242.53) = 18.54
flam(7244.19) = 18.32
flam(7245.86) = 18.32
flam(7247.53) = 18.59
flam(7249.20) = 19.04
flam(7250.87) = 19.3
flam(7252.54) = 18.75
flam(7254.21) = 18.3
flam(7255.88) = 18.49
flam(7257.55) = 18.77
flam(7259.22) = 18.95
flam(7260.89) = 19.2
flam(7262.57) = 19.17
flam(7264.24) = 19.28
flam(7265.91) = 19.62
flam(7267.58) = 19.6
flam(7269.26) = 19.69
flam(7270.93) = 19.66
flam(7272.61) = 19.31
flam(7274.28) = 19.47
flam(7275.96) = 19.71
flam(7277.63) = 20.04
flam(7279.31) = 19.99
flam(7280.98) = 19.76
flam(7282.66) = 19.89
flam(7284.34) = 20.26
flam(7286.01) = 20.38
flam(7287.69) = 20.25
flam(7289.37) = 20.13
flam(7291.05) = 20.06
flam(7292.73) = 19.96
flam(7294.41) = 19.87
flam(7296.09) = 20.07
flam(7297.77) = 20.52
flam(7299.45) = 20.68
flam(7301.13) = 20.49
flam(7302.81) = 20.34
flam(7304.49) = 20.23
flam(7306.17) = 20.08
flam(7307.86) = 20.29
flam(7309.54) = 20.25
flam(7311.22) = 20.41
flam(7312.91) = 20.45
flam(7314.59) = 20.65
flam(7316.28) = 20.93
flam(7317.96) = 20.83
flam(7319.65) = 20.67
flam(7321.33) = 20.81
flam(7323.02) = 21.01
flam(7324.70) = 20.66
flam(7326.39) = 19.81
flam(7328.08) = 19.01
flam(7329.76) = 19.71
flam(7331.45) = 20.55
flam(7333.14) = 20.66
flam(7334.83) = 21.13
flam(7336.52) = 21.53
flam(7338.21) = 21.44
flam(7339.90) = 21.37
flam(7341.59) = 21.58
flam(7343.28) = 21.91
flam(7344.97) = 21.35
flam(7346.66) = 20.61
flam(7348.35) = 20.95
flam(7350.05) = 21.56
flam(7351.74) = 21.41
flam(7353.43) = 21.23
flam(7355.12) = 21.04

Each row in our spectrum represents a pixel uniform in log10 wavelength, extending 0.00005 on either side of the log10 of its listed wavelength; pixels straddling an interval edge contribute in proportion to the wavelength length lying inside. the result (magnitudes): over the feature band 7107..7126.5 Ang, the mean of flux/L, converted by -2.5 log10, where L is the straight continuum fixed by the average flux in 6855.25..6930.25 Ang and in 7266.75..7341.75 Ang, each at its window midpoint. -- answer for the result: 0.03 mag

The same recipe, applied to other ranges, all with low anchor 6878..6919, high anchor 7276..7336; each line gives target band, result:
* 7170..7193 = 0.12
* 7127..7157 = 0.22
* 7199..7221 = 0.16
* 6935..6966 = -0.12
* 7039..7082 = -0.11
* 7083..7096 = 0.05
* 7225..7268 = 0.06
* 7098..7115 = 0.07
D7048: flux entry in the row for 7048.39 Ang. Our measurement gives 21.34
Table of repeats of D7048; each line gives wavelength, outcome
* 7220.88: 17.61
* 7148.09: 15.04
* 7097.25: 16.14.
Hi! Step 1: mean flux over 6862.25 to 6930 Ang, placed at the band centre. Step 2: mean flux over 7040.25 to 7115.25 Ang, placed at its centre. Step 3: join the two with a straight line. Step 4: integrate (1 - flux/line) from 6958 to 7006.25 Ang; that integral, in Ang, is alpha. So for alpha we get -4.8 Ang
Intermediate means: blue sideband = 15.4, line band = 18.4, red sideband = 18.2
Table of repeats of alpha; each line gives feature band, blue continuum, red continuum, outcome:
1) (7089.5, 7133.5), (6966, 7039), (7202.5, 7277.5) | 4.4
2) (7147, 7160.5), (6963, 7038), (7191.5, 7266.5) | 1.9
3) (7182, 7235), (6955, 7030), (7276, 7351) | 7.4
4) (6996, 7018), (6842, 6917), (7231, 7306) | -3.2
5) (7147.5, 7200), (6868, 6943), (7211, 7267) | 3.8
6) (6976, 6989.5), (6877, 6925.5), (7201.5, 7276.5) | -1.7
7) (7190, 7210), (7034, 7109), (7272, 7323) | 2.9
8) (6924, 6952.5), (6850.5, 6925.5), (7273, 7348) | -3.2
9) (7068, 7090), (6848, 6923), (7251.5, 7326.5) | -1.3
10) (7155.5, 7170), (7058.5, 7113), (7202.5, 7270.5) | 1.3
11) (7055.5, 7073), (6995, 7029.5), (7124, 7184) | 0.0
